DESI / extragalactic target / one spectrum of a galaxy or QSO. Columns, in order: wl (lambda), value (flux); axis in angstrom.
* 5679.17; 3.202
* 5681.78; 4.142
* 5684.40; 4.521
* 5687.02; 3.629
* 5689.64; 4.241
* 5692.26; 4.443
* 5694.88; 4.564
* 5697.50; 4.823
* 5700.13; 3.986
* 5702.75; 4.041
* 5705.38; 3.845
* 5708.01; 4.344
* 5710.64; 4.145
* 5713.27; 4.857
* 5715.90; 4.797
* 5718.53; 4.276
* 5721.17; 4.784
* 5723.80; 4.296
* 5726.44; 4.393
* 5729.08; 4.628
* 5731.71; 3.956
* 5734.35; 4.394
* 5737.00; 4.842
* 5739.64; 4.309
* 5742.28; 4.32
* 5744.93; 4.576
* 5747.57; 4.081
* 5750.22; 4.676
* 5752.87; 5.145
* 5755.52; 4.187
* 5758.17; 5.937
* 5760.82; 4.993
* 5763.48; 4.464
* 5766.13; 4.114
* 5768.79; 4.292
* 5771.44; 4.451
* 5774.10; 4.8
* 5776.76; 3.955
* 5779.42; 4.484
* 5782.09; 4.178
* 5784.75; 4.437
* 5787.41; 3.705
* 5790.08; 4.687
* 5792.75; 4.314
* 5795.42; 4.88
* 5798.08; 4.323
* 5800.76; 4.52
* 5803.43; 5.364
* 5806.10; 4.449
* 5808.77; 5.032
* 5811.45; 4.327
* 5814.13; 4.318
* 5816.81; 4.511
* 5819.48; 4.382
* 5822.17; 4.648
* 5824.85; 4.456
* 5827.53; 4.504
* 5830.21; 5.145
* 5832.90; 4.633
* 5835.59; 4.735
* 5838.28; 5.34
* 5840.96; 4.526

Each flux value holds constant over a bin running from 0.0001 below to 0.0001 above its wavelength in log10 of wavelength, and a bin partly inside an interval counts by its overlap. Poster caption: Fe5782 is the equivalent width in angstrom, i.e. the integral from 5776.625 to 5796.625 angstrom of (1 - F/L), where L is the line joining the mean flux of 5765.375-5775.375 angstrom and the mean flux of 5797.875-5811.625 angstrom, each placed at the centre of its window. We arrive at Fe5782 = 1.0 angstrom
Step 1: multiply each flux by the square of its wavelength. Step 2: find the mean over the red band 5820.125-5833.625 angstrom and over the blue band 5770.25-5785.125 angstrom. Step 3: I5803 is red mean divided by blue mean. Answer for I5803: 1.1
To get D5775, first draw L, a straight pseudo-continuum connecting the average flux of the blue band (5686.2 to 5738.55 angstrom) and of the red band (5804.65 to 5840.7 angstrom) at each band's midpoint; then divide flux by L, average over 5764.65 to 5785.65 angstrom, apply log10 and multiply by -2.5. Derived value 0.05 mag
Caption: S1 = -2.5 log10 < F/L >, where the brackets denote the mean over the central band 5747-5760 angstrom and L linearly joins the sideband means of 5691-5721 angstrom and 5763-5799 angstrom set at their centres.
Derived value -0.11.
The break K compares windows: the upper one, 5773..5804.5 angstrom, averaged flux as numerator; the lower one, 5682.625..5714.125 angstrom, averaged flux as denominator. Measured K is 1.04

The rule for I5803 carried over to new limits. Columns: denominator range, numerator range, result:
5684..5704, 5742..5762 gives 1.14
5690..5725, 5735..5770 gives 1.06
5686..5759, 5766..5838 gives 1.05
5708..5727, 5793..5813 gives 1.07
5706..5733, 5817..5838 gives 1.09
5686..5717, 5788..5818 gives 1.10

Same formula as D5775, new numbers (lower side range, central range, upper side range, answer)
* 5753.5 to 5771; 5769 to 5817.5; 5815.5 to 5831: 0.04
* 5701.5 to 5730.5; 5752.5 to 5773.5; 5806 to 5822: -0.05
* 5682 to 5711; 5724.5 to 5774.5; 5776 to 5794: -0.07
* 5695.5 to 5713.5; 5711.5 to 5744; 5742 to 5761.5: 0.00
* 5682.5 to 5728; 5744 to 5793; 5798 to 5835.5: 0.00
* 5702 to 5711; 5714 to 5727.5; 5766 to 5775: -0.09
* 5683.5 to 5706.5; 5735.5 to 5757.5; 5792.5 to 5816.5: -0.03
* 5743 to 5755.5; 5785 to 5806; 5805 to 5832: 0.01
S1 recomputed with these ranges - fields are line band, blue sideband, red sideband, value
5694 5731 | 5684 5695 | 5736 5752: -0.02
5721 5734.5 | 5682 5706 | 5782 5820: -0.01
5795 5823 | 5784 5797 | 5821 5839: -0.01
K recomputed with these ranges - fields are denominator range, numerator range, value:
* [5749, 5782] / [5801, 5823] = 1.00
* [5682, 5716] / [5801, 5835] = 1.08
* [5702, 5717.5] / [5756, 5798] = 1.04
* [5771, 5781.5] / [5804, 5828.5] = 1.03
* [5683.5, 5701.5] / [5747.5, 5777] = 1.08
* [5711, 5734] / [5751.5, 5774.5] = 1.05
